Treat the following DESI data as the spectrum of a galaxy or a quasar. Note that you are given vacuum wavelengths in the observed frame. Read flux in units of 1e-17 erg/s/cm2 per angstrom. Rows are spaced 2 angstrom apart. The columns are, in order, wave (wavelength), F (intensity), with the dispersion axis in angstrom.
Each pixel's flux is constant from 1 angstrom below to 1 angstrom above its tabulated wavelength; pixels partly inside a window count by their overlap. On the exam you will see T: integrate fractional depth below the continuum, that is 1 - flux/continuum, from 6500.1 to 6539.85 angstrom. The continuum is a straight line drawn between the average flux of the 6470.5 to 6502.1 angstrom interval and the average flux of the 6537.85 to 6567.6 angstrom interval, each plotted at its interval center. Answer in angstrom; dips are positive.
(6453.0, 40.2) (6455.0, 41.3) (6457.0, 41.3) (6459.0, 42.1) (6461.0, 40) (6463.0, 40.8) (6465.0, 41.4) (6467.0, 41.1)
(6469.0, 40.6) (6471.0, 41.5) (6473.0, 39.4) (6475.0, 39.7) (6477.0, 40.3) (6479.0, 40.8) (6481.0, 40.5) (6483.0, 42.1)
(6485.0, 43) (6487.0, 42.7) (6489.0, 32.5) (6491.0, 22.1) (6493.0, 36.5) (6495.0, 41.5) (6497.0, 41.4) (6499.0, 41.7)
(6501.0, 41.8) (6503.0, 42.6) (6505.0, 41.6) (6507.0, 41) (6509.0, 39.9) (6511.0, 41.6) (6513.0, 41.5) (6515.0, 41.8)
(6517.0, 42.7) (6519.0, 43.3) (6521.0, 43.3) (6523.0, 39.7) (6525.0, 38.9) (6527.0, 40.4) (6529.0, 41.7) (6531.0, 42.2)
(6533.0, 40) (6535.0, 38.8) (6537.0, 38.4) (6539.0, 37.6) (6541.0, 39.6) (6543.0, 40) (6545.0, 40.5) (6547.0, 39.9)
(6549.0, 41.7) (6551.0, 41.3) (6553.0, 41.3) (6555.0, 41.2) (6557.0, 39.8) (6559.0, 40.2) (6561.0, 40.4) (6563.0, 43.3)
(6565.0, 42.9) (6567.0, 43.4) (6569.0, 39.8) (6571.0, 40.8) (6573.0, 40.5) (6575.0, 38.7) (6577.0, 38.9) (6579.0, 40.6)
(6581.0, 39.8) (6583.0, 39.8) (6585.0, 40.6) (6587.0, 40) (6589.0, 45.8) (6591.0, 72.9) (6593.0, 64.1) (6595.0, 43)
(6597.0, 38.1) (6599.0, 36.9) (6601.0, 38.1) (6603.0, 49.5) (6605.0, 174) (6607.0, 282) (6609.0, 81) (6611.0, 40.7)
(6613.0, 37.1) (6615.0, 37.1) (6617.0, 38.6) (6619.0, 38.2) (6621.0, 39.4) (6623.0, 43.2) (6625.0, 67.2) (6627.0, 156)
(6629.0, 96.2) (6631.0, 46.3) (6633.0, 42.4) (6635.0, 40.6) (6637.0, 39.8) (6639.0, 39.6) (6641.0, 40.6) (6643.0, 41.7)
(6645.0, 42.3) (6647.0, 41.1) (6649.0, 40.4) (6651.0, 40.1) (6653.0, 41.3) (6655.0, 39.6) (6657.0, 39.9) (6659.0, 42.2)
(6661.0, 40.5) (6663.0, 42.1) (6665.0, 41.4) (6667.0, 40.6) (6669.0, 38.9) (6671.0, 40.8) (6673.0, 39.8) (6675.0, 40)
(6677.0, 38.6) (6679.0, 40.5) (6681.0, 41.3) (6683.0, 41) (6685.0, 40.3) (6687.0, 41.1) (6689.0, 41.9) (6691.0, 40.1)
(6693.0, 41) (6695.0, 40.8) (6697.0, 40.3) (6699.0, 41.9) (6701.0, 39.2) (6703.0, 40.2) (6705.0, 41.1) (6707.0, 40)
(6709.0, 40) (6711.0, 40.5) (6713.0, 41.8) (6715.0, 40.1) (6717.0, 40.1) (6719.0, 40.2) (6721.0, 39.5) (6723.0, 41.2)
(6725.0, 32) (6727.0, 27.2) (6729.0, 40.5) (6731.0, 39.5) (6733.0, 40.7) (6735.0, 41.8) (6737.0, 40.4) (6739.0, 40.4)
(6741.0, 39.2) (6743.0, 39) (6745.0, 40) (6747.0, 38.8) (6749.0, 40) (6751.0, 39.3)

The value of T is -0.9 angstrom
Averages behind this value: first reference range 39.2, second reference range 40.8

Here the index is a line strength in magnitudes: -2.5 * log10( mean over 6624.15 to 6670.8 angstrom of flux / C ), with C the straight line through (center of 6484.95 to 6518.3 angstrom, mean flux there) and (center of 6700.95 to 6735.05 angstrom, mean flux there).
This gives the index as -0.25 mag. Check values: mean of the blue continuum 39.7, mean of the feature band 49.4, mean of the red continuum 39.1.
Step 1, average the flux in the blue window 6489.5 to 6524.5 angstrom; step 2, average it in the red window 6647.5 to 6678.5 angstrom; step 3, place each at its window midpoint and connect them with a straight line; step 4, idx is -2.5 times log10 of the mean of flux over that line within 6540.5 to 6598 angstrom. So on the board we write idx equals -0.07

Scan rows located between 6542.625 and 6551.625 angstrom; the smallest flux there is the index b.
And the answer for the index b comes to 39.9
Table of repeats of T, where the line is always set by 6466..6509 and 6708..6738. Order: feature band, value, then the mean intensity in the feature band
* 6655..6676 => -0.7 angstrom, 40.6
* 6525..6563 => -0.7 angstrom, 40.3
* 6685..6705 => -0.8 angstrom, 40.7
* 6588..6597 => -3.4 angstrom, 54.4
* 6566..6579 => -0.3 angstrom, 40.4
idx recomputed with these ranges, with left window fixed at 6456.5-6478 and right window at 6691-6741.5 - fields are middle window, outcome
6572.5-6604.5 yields -0.15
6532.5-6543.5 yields 0.04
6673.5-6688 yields -0.02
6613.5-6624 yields 0.02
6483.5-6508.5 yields 0.04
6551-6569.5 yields -0.03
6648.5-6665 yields -0.03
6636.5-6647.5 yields -0.03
